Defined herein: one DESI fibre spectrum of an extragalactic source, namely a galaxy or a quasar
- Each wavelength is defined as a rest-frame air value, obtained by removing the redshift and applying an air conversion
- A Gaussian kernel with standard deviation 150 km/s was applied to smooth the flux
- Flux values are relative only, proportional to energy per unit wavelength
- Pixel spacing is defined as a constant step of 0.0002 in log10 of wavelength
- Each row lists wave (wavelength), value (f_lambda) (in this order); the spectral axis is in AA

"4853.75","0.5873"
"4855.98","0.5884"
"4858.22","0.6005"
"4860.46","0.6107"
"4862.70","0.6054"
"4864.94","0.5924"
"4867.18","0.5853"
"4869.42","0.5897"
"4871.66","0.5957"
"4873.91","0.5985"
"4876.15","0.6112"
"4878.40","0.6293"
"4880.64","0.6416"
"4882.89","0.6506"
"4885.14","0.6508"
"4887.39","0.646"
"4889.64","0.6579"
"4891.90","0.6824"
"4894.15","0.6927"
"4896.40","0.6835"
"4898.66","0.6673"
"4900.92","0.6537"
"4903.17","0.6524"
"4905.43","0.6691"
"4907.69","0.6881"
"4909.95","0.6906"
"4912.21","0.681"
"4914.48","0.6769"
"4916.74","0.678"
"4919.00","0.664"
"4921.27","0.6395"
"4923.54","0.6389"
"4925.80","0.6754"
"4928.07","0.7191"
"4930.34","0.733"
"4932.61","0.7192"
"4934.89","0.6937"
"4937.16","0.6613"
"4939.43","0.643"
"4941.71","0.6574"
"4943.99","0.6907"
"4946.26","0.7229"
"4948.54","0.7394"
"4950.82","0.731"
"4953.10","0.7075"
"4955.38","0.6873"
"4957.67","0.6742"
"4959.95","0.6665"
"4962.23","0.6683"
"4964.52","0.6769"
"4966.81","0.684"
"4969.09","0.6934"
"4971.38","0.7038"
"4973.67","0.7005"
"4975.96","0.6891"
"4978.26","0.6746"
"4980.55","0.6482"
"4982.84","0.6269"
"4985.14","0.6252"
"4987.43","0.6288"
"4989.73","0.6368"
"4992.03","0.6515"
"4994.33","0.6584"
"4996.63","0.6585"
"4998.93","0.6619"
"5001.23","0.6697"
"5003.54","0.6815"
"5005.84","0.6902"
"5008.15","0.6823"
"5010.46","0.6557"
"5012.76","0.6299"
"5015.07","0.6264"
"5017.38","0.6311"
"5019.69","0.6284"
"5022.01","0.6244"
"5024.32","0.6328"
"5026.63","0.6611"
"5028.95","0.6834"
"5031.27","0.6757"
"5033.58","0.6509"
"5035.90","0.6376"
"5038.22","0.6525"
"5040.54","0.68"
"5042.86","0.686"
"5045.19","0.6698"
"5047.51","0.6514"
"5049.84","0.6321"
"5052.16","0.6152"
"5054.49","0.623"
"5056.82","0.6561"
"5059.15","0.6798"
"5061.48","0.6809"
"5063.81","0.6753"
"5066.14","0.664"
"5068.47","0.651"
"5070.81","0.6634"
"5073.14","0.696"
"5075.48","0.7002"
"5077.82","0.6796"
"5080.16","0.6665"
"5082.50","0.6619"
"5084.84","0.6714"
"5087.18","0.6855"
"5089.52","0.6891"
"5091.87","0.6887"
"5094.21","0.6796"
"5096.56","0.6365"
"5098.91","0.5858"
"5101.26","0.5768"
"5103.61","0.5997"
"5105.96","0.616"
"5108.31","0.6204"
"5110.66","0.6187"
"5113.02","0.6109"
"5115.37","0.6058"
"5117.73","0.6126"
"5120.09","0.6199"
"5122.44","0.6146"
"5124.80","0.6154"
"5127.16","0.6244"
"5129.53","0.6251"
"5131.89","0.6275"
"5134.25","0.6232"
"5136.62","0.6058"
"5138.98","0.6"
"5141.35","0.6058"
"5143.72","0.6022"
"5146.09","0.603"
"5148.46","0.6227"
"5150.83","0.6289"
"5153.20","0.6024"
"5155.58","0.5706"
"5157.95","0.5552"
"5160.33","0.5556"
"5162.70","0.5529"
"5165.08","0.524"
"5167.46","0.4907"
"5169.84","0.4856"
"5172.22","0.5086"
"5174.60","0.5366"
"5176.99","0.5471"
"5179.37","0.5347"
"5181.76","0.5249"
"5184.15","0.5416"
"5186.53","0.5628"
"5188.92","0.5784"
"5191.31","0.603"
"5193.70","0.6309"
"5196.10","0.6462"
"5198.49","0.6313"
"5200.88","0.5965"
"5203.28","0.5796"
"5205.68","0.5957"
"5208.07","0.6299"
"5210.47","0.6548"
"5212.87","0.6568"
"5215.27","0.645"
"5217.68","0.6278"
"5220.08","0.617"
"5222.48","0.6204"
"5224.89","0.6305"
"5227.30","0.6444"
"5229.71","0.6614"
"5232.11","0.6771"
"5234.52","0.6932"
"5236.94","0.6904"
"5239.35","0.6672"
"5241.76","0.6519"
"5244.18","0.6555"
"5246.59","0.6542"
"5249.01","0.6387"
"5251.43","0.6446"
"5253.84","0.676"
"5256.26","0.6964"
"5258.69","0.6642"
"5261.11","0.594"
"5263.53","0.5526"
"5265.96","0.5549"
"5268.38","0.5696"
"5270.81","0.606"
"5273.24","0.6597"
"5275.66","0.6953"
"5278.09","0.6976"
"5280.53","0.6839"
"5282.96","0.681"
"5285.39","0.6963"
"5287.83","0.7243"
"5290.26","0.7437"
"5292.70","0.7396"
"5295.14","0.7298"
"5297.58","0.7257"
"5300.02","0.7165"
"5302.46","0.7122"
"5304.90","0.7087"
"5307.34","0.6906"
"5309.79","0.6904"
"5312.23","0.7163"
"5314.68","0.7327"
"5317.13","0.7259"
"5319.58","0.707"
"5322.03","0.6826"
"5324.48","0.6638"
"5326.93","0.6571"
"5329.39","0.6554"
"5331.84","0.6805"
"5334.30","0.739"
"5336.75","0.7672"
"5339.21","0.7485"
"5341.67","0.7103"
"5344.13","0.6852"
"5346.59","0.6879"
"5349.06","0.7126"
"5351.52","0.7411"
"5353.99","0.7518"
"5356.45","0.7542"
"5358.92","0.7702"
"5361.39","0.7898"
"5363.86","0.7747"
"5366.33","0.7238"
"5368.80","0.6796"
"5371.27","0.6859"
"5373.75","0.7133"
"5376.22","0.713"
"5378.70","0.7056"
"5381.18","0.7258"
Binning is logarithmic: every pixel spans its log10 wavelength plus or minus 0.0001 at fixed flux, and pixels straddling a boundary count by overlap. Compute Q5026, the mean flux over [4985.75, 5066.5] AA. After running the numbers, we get 0.655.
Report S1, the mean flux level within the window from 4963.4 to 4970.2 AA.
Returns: 0.685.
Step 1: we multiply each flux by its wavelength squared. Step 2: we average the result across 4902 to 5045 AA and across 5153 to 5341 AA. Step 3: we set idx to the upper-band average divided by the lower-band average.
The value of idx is 1.07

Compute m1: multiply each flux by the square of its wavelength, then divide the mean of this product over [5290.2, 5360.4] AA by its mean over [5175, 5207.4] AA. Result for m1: 1.29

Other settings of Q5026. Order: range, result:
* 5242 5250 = 0.65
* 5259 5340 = 0.686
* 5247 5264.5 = 0.64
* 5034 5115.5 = 0.652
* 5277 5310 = 0.711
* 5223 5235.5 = 0.658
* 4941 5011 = 0.676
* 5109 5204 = 0.586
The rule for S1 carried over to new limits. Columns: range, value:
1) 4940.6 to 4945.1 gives 0.673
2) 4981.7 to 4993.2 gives 0.634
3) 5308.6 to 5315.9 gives 0.713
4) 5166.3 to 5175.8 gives 0.505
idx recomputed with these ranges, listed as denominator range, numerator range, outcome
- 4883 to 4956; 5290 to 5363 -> 1.24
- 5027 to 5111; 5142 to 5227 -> 0.94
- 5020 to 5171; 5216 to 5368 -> 1.18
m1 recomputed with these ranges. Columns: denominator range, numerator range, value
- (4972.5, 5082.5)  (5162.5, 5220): 0.94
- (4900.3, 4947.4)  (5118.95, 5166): 0.96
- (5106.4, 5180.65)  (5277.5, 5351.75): 1.29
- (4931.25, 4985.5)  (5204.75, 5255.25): 1.06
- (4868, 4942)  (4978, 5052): 1.03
